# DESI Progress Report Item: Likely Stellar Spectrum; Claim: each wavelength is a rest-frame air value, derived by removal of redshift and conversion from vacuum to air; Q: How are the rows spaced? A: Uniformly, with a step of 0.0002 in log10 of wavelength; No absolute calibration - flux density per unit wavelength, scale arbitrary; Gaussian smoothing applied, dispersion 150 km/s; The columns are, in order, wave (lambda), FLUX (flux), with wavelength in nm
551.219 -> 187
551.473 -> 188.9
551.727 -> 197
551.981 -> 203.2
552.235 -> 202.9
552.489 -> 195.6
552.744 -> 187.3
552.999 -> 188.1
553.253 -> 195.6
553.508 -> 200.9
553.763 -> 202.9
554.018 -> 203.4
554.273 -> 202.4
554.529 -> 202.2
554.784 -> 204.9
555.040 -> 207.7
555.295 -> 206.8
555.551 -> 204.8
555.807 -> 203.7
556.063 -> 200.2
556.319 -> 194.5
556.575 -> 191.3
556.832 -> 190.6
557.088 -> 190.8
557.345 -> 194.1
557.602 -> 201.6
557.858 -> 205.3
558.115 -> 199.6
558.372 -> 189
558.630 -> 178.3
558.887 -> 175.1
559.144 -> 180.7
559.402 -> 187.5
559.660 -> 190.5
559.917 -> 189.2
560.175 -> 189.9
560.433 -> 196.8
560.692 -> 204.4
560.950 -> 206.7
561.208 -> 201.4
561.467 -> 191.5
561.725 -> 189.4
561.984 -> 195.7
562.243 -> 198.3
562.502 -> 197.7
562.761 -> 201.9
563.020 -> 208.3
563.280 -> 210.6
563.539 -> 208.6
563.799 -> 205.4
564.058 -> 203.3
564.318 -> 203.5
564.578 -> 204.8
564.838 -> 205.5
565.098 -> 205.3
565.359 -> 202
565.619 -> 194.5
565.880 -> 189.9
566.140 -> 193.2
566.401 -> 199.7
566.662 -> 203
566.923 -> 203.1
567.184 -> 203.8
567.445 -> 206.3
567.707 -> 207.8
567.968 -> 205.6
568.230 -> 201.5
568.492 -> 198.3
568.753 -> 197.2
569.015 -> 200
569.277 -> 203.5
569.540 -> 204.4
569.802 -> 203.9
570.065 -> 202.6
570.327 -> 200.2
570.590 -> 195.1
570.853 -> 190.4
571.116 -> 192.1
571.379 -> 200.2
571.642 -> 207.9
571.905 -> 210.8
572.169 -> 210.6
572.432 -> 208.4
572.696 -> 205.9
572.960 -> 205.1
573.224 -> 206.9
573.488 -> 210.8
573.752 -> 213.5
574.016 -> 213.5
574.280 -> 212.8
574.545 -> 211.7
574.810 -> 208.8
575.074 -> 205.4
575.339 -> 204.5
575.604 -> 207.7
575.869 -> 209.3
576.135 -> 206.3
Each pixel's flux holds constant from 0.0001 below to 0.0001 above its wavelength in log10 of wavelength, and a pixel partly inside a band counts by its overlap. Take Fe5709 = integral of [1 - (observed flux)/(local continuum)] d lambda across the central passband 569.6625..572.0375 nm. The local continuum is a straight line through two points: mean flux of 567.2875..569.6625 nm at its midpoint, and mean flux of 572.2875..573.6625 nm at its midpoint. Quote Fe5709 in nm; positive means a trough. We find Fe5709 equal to 0.06 nm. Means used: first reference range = 203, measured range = 200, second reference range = 208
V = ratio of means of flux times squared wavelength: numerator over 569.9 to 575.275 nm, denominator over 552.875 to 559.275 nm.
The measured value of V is 1.1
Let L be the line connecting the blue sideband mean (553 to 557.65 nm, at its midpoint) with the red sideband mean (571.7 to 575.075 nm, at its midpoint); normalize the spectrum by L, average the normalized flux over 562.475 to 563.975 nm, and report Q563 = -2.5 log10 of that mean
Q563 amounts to -0.010 mag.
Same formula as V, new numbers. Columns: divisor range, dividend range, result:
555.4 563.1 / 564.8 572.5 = 1.07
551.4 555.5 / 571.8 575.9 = 1.13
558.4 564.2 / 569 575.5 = 1.09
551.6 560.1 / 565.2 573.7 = 1.08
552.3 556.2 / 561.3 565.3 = 1.04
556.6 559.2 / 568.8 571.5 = 1.09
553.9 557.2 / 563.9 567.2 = 1.04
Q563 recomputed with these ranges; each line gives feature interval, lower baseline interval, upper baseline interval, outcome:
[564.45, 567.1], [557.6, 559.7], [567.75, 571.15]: -0.02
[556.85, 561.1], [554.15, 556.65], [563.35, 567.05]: 0.05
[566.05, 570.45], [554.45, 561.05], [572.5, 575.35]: 0.01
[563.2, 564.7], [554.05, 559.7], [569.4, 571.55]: -0.05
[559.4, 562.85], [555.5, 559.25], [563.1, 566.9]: 0.01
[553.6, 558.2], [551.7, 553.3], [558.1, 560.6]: -0.05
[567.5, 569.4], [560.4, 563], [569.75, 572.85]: 0.00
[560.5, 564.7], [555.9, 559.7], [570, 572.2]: -0.04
